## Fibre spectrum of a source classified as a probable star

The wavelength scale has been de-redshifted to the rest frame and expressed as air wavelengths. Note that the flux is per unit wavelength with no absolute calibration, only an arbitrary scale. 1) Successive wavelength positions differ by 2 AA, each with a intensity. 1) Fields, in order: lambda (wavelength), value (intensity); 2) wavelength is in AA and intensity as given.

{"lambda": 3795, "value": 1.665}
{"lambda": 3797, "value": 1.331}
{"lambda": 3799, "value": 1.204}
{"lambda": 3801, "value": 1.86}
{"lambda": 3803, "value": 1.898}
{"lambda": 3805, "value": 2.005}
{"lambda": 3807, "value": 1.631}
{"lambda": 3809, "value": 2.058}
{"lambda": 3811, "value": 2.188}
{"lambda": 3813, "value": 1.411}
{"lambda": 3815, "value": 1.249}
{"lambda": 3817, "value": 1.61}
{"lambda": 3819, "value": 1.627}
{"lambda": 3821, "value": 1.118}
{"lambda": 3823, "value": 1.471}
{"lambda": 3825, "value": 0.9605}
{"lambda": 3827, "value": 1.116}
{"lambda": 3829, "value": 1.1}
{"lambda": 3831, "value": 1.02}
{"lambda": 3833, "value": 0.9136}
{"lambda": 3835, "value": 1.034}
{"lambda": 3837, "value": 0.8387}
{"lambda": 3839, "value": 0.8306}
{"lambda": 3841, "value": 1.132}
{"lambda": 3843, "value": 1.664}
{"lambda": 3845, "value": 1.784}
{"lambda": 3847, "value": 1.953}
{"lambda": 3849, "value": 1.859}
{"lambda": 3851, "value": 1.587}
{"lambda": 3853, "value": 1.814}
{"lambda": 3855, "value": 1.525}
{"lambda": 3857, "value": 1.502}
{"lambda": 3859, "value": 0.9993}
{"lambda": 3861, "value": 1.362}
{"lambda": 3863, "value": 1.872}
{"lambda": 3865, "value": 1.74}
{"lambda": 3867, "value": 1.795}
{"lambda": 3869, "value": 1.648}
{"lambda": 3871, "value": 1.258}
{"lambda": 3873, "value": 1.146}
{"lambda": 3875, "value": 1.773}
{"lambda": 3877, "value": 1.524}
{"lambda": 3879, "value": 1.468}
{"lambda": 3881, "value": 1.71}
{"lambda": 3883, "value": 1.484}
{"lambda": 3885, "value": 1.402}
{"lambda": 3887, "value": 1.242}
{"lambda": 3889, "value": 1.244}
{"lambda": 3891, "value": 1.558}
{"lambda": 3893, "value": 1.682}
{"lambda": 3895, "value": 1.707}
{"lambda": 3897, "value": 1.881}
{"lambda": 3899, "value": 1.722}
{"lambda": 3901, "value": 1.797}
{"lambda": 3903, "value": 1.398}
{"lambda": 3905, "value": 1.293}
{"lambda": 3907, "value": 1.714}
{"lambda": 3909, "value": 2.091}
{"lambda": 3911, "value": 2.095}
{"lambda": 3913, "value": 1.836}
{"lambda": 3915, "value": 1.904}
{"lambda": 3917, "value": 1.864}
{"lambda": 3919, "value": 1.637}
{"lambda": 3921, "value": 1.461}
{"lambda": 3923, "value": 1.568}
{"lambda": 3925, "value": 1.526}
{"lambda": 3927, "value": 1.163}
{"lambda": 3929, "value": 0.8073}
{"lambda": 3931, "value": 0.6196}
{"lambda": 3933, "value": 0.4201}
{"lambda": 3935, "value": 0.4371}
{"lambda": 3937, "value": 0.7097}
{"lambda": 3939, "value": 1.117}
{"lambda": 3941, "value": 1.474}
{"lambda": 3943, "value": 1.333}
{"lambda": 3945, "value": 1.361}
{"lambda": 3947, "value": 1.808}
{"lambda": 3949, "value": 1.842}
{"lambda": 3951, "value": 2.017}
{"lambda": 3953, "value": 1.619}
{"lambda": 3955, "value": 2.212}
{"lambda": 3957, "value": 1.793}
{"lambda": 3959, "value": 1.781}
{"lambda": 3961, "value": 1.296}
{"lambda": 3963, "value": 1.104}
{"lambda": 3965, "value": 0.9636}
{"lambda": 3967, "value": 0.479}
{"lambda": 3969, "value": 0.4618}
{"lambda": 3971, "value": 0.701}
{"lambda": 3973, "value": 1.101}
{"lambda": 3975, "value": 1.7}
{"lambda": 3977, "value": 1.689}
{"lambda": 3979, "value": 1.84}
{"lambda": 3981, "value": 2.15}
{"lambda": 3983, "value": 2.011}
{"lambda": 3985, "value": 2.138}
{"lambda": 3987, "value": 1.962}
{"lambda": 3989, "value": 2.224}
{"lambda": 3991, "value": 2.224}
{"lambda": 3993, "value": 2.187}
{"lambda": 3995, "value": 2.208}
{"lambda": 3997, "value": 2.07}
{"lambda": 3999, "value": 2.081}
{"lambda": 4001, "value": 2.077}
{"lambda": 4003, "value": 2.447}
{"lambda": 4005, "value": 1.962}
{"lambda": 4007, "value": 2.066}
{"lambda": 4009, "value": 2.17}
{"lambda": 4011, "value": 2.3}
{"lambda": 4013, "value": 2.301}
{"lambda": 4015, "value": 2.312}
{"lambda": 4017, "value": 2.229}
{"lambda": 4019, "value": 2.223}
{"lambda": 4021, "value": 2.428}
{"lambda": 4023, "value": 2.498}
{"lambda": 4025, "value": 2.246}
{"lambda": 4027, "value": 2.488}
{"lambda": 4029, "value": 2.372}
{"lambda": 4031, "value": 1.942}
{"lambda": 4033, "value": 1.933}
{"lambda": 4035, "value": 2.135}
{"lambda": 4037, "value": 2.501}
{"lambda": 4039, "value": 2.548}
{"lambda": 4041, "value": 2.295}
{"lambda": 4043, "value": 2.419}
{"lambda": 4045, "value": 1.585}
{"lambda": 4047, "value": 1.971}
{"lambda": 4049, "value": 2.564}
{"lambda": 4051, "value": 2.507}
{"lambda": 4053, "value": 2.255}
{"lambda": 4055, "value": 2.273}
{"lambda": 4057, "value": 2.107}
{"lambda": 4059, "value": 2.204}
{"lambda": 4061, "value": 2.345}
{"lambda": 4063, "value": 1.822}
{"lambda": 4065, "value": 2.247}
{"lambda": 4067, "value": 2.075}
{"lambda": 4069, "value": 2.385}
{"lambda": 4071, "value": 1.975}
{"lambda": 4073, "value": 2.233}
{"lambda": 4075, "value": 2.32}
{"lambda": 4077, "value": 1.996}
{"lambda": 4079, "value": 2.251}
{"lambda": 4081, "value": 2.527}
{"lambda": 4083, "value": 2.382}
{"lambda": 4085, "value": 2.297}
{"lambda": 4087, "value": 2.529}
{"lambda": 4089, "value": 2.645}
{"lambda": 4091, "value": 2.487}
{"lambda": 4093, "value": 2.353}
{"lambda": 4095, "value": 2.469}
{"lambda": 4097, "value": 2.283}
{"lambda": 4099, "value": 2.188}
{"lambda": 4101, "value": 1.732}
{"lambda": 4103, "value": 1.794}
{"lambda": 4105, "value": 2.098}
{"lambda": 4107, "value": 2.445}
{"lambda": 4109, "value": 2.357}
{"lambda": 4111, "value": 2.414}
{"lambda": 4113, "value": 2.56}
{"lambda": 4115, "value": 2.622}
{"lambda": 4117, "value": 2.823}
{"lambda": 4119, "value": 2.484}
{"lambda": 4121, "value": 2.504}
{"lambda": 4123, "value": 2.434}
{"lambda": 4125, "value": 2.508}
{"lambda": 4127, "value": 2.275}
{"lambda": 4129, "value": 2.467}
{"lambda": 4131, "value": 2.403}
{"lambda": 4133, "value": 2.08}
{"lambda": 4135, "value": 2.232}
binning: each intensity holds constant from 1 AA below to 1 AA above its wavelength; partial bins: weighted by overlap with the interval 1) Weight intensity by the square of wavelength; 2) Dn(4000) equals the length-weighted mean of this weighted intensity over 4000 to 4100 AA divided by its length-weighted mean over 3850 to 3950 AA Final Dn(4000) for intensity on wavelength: 1.7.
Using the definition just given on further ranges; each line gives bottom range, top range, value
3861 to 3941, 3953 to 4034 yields 1.36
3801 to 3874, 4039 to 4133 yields 1.78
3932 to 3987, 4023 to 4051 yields 1.67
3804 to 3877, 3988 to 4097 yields 1.71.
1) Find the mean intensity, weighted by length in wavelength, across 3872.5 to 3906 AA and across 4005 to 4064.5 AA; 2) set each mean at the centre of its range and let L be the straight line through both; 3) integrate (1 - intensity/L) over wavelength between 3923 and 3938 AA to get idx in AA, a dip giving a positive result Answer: 7.5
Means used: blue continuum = 1.54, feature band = 0.862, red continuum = 2.24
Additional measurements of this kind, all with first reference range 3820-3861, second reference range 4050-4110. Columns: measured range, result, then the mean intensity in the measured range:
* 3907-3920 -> -2.37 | 1.89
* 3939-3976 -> 7.97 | 1.38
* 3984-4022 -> -4.66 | 2.19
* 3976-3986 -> -0.54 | 1.97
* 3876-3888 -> 0.02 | 1.47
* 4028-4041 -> -1.05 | 2.24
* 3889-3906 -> -0.79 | 1.61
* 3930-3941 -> 6.22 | 0.735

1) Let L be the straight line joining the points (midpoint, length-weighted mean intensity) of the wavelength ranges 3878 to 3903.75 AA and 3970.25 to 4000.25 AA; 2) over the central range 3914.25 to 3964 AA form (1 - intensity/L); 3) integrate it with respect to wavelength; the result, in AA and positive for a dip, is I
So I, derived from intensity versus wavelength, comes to 9.8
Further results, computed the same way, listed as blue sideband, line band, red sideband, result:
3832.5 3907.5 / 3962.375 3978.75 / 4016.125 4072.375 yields 7.4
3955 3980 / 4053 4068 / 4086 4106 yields -1.3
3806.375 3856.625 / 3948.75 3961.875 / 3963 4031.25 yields 0.1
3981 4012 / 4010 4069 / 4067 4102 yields -0.9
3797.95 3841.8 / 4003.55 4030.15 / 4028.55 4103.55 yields -2.7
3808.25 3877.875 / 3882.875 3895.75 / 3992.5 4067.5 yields 1.3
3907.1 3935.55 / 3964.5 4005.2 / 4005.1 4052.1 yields 3.9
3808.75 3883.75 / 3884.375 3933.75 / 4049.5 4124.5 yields 4.5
